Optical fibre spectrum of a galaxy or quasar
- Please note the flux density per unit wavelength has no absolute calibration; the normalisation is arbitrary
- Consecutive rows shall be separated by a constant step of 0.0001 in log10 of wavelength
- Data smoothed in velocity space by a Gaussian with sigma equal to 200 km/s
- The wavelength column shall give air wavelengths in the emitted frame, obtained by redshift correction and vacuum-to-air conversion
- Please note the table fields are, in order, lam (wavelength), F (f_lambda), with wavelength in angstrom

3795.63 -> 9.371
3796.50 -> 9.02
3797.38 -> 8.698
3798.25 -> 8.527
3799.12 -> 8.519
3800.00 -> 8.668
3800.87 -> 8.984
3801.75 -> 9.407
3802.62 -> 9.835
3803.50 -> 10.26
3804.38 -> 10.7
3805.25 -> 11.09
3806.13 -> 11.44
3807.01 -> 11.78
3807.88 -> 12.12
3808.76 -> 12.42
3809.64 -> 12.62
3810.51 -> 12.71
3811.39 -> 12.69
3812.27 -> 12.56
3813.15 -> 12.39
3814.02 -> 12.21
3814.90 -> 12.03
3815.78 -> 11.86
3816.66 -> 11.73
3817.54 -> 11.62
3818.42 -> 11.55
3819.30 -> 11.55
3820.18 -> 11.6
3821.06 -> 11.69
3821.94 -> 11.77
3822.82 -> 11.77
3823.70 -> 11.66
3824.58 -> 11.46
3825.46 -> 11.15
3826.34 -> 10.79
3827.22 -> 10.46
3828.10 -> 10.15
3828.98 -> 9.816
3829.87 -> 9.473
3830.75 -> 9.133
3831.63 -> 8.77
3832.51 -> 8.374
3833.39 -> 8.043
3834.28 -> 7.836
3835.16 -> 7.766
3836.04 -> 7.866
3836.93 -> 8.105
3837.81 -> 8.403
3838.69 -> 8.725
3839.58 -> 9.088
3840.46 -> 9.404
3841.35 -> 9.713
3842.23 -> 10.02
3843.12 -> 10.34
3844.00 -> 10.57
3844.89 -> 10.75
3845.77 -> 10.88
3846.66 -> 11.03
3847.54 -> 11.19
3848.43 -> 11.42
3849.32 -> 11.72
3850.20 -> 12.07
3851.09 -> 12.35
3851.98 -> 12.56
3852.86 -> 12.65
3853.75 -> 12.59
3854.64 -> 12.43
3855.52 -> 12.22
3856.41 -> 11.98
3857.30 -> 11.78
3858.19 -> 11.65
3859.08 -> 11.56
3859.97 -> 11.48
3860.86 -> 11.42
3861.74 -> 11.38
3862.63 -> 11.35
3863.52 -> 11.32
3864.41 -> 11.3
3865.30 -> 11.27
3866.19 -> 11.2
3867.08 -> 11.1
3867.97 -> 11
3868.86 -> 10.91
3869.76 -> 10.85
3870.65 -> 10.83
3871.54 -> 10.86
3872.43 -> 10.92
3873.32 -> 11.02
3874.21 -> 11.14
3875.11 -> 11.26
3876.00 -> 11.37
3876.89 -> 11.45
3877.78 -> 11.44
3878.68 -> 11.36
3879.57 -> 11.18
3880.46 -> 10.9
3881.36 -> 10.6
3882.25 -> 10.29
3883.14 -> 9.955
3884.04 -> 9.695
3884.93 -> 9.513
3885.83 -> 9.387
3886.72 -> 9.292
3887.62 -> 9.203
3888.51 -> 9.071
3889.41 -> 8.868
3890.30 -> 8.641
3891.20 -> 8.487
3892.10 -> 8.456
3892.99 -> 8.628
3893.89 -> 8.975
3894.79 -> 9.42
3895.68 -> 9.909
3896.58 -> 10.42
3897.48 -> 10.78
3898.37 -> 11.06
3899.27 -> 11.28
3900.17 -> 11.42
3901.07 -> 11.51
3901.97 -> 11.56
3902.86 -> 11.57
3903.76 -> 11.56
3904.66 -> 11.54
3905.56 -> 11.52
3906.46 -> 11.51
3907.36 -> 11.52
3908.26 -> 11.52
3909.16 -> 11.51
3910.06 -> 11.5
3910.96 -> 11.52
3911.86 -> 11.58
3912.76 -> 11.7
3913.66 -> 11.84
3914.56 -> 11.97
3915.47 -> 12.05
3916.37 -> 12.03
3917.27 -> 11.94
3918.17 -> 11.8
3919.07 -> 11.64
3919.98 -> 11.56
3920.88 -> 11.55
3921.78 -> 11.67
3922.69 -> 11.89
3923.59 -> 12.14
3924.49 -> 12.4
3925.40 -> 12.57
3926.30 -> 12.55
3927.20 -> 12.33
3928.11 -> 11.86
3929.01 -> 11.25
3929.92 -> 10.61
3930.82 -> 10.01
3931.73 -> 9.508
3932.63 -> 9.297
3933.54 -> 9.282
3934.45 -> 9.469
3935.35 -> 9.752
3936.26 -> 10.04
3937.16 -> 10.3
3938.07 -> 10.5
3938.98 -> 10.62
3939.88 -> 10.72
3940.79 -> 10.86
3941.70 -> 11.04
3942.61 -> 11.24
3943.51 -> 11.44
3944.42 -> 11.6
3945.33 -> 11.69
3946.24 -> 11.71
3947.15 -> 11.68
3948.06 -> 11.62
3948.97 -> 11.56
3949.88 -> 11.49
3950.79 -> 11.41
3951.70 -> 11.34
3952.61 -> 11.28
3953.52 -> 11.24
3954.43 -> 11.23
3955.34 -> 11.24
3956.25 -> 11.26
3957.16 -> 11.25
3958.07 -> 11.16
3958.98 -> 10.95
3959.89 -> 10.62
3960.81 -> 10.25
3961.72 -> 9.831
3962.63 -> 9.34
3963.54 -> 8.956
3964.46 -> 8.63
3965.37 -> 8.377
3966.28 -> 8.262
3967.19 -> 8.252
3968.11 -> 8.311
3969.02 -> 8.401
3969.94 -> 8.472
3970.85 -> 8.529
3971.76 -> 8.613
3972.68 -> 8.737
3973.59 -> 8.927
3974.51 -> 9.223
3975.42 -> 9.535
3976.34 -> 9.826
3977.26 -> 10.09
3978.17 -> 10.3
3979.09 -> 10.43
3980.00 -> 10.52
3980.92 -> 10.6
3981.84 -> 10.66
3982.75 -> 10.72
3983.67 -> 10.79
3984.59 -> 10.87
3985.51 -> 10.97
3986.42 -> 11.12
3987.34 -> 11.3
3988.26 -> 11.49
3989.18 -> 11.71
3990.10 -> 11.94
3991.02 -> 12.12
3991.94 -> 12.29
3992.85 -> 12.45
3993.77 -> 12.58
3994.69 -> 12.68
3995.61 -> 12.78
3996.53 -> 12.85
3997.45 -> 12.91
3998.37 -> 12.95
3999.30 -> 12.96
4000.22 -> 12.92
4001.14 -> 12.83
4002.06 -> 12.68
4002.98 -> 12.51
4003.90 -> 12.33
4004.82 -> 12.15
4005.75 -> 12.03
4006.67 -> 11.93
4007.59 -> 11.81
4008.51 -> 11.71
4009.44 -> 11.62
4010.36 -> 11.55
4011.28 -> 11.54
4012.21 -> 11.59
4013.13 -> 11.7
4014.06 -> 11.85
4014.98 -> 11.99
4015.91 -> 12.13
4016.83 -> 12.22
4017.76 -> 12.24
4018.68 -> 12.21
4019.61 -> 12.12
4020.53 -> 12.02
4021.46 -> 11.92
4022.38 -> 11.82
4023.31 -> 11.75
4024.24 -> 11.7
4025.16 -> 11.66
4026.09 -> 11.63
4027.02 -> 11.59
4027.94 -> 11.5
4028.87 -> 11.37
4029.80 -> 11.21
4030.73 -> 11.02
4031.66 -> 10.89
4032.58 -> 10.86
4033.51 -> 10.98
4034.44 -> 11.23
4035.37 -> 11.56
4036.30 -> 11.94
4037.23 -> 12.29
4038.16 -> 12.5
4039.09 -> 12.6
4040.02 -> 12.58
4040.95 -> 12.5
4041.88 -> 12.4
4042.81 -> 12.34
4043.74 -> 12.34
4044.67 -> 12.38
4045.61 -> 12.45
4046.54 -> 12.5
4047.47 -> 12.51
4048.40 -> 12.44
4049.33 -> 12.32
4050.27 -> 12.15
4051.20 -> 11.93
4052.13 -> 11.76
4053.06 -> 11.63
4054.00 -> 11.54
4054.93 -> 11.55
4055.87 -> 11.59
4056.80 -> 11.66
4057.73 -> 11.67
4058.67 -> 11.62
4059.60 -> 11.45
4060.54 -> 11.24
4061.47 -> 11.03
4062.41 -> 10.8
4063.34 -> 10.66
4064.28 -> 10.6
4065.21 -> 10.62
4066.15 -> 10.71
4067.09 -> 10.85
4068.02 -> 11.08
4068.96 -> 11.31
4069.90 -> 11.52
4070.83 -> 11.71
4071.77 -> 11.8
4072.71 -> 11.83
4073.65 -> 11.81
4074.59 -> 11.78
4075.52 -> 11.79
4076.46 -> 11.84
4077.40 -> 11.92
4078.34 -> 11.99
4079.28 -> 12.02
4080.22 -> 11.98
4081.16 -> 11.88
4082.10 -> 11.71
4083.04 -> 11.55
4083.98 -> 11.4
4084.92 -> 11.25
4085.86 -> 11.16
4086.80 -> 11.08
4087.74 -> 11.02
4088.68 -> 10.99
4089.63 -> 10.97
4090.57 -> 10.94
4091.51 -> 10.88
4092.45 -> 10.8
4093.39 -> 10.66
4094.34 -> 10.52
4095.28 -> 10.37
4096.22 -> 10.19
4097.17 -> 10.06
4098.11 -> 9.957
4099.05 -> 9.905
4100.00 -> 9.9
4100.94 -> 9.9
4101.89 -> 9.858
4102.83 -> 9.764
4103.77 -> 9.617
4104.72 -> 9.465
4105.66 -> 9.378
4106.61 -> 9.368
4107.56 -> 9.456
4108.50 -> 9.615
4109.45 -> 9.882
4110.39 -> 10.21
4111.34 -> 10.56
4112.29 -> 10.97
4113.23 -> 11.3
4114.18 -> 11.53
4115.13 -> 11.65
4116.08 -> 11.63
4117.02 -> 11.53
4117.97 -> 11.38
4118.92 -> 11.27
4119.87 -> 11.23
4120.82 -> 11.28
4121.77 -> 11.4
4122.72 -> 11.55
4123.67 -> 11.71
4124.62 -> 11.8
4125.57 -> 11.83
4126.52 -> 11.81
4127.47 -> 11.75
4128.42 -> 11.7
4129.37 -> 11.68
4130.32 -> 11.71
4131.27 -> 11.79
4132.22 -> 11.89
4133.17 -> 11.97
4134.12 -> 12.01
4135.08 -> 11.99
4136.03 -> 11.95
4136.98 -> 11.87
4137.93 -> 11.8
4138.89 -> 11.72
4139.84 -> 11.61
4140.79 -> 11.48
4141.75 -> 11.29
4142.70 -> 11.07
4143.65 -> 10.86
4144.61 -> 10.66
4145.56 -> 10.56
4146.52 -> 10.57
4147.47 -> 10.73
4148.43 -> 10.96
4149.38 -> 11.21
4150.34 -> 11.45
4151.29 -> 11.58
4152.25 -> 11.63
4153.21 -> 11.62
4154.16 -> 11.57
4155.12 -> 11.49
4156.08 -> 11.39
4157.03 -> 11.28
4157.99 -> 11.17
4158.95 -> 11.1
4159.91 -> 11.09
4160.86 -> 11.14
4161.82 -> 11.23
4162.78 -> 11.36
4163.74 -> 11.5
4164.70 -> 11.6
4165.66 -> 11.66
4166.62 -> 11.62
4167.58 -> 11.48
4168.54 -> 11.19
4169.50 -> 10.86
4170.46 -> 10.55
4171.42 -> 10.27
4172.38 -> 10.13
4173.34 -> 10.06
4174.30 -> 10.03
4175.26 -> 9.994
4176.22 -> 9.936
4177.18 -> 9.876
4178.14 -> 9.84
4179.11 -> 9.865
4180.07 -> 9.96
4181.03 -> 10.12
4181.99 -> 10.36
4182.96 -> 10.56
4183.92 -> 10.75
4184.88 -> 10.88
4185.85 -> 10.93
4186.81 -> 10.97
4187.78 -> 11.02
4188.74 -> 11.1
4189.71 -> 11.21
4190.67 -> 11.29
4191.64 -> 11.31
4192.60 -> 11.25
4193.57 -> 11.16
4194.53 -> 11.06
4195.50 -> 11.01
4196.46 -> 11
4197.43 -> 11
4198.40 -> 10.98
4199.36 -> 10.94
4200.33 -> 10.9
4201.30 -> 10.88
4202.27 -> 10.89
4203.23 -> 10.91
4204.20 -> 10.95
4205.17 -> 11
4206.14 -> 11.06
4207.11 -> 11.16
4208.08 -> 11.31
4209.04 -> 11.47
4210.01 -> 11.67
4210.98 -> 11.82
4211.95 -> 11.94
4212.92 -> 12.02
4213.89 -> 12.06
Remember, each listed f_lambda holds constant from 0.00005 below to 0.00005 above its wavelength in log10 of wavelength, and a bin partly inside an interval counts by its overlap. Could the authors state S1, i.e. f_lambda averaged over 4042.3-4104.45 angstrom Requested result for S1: 11.3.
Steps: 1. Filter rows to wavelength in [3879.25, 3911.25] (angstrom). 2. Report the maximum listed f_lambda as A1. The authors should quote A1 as 11.57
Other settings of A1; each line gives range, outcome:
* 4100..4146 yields 12.01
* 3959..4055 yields 12.96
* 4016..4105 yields 12.6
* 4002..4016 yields 12.68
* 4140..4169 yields 11.66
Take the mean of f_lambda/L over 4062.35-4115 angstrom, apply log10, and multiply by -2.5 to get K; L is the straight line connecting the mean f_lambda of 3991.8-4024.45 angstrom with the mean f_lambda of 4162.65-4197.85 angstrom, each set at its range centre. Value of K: 0.07 mag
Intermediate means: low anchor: 12.2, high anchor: 10.8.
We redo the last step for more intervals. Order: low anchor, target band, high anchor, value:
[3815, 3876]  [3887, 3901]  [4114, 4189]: 0.124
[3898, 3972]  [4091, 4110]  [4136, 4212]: 0.104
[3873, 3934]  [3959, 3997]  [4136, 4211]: 0.062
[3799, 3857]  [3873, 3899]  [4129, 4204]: 0.080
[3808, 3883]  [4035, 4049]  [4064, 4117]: -0.137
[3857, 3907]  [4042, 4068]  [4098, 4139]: -0.069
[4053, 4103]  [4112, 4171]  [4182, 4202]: -0.036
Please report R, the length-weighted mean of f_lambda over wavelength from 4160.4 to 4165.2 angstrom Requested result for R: 11.4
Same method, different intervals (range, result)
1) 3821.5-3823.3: 11.8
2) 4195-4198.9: 11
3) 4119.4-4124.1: 11.4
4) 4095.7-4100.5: 10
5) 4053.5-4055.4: 11.5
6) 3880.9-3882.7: 10.5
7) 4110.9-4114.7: 11.1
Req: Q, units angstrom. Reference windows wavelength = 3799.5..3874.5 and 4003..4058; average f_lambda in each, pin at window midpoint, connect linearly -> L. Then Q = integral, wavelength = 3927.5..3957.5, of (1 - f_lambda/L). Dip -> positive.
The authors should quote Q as 1.4 angstrom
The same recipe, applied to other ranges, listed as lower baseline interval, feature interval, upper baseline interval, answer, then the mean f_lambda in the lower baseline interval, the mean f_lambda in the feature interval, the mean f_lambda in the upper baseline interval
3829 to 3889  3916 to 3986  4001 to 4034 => 4.3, 10.6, 10.6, 11.8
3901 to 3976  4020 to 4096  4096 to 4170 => -4.1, 10.8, 11.6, 11.1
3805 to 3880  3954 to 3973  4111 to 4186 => 2.6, 11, 9.56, 11.2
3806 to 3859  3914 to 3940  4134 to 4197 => -0.5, 10.9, 11.2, 11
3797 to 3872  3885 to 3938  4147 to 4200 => 0.1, 10.8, 10.8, 10.9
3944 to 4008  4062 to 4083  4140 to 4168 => -0.7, 10.9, 11.5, 11.3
